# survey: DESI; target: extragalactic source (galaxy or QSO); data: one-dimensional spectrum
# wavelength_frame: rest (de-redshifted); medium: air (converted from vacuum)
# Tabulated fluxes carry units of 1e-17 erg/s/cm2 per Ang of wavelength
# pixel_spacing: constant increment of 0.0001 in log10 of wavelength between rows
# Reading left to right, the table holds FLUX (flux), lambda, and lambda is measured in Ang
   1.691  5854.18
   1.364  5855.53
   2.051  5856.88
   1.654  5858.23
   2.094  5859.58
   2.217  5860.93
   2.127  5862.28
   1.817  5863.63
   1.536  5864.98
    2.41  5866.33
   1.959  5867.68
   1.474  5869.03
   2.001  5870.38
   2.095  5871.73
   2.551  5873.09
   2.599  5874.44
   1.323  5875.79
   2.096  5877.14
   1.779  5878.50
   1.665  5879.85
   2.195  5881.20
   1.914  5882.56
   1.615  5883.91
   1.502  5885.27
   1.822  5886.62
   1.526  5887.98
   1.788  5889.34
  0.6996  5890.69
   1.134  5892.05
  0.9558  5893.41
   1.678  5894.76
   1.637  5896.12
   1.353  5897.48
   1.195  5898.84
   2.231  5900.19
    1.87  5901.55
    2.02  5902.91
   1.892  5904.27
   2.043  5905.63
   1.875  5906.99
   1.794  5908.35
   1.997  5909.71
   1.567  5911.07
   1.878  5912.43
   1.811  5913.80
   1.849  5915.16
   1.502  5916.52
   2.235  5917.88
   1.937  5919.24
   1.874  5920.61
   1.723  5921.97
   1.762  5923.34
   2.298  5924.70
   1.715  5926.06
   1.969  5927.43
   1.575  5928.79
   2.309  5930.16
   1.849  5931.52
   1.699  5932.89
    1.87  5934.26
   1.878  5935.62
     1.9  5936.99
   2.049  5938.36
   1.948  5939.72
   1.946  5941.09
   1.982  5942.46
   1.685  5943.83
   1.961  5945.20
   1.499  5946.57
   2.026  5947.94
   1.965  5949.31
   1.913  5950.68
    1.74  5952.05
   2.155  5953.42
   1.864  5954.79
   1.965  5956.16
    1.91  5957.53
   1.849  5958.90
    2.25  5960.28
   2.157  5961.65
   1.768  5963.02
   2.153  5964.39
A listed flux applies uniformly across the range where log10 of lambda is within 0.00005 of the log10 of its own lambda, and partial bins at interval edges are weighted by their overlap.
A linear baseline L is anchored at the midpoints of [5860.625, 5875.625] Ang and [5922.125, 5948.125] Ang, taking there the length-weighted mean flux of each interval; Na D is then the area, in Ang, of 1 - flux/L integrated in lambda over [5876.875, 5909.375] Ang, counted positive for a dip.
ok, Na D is 5.02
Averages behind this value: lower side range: 2.04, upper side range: 1.88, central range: 1.68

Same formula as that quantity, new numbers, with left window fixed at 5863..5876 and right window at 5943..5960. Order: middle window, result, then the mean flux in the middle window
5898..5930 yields 1.3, 1.86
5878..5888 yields 1.1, 1.77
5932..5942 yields 0.0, 1.9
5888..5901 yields 3.6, 1.42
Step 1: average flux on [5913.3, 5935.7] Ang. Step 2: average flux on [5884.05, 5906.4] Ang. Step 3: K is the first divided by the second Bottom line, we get 1.18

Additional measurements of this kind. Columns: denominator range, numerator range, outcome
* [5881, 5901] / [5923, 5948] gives 1.23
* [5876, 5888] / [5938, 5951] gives 1.06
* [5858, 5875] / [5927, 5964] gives 0.94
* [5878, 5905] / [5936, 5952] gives 1.16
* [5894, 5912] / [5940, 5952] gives 1.05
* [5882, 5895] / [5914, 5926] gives 1.30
